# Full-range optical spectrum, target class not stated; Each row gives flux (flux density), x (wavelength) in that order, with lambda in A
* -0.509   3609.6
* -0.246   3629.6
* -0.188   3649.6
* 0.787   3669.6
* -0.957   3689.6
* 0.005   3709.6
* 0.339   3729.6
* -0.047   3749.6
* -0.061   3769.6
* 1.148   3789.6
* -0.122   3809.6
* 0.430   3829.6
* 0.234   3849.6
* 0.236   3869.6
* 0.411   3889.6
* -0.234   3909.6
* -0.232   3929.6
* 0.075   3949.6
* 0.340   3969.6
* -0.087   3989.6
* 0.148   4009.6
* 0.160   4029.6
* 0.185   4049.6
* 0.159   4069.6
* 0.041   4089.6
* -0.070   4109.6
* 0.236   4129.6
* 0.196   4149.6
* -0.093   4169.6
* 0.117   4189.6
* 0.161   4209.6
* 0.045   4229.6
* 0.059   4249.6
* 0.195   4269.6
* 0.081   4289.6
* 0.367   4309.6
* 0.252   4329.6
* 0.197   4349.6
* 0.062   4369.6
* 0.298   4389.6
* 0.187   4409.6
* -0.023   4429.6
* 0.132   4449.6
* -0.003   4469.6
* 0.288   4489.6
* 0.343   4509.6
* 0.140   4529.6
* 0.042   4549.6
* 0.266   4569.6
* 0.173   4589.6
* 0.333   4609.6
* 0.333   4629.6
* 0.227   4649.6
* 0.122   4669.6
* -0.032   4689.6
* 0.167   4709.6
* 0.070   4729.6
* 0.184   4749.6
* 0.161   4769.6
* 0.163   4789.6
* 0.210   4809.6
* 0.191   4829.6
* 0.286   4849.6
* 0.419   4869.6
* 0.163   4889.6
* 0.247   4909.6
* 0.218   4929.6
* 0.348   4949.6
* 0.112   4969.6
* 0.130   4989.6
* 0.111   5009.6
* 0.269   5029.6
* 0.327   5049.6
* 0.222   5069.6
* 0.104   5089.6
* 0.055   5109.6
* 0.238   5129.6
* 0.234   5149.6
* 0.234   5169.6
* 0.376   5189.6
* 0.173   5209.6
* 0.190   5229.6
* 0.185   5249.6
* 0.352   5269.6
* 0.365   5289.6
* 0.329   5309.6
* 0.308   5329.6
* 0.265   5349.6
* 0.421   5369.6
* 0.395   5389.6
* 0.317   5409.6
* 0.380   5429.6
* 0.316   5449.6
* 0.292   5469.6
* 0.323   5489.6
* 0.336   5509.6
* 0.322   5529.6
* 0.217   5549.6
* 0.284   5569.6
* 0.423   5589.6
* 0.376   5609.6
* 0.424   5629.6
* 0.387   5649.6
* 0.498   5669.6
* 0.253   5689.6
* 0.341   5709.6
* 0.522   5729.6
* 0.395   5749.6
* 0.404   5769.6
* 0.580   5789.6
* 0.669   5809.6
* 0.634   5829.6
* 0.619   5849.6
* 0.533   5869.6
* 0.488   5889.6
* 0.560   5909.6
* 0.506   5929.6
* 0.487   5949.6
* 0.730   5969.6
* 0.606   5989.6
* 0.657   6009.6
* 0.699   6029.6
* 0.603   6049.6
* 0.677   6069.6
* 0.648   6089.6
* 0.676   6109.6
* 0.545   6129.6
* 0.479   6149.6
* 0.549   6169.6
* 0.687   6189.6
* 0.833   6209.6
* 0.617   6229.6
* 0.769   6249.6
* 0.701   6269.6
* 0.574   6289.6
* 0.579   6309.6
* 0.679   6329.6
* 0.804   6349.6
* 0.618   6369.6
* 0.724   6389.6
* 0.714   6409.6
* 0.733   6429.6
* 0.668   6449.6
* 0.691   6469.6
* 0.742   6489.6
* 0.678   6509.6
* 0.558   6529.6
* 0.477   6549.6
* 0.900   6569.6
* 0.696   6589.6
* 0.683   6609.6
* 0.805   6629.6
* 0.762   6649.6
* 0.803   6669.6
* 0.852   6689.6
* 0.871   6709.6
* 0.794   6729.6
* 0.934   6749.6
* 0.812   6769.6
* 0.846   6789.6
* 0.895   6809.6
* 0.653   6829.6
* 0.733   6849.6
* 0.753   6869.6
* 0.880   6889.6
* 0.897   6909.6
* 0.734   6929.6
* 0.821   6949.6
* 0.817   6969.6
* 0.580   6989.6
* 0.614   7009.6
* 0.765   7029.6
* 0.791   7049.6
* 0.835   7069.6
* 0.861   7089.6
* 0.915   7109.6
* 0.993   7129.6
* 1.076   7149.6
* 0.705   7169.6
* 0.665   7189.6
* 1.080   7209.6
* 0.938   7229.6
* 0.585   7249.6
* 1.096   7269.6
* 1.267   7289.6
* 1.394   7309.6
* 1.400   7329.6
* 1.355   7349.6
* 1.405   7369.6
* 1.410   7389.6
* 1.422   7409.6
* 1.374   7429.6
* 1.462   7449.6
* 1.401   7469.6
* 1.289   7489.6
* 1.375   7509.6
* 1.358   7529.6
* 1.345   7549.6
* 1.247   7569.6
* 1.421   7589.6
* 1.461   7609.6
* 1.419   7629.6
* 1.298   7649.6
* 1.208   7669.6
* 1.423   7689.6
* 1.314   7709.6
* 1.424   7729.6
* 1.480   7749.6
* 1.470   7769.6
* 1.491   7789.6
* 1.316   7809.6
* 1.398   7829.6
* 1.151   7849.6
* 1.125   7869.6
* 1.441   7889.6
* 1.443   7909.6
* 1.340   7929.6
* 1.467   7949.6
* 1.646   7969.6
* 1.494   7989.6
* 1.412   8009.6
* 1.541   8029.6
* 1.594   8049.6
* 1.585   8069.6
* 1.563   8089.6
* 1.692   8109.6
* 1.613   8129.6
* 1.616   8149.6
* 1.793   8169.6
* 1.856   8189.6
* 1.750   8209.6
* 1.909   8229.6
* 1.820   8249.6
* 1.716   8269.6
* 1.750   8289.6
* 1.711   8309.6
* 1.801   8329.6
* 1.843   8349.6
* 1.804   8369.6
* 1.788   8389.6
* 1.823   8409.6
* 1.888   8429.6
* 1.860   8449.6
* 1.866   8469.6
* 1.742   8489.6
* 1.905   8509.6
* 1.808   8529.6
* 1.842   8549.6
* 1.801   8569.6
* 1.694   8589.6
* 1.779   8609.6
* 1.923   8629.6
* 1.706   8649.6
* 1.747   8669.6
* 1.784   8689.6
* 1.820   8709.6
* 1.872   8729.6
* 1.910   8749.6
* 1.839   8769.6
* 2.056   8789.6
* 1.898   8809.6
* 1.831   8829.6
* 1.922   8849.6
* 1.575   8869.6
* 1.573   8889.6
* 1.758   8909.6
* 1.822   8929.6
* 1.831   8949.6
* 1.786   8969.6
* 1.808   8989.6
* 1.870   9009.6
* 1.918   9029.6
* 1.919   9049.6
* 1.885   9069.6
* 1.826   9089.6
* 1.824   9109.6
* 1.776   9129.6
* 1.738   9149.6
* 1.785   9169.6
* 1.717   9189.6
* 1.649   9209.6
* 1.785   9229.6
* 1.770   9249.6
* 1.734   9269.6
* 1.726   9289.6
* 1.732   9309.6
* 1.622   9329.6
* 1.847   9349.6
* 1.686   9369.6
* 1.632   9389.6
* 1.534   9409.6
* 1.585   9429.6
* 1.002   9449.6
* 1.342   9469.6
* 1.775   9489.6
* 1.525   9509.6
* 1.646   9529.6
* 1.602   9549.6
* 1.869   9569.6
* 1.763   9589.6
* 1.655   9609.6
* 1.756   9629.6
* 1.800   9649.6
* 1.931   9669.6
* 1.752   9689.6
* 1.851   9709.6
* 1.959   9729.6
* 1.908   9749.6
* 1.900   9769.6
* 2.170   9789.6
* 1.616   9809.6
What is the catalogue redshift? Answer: 0.83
